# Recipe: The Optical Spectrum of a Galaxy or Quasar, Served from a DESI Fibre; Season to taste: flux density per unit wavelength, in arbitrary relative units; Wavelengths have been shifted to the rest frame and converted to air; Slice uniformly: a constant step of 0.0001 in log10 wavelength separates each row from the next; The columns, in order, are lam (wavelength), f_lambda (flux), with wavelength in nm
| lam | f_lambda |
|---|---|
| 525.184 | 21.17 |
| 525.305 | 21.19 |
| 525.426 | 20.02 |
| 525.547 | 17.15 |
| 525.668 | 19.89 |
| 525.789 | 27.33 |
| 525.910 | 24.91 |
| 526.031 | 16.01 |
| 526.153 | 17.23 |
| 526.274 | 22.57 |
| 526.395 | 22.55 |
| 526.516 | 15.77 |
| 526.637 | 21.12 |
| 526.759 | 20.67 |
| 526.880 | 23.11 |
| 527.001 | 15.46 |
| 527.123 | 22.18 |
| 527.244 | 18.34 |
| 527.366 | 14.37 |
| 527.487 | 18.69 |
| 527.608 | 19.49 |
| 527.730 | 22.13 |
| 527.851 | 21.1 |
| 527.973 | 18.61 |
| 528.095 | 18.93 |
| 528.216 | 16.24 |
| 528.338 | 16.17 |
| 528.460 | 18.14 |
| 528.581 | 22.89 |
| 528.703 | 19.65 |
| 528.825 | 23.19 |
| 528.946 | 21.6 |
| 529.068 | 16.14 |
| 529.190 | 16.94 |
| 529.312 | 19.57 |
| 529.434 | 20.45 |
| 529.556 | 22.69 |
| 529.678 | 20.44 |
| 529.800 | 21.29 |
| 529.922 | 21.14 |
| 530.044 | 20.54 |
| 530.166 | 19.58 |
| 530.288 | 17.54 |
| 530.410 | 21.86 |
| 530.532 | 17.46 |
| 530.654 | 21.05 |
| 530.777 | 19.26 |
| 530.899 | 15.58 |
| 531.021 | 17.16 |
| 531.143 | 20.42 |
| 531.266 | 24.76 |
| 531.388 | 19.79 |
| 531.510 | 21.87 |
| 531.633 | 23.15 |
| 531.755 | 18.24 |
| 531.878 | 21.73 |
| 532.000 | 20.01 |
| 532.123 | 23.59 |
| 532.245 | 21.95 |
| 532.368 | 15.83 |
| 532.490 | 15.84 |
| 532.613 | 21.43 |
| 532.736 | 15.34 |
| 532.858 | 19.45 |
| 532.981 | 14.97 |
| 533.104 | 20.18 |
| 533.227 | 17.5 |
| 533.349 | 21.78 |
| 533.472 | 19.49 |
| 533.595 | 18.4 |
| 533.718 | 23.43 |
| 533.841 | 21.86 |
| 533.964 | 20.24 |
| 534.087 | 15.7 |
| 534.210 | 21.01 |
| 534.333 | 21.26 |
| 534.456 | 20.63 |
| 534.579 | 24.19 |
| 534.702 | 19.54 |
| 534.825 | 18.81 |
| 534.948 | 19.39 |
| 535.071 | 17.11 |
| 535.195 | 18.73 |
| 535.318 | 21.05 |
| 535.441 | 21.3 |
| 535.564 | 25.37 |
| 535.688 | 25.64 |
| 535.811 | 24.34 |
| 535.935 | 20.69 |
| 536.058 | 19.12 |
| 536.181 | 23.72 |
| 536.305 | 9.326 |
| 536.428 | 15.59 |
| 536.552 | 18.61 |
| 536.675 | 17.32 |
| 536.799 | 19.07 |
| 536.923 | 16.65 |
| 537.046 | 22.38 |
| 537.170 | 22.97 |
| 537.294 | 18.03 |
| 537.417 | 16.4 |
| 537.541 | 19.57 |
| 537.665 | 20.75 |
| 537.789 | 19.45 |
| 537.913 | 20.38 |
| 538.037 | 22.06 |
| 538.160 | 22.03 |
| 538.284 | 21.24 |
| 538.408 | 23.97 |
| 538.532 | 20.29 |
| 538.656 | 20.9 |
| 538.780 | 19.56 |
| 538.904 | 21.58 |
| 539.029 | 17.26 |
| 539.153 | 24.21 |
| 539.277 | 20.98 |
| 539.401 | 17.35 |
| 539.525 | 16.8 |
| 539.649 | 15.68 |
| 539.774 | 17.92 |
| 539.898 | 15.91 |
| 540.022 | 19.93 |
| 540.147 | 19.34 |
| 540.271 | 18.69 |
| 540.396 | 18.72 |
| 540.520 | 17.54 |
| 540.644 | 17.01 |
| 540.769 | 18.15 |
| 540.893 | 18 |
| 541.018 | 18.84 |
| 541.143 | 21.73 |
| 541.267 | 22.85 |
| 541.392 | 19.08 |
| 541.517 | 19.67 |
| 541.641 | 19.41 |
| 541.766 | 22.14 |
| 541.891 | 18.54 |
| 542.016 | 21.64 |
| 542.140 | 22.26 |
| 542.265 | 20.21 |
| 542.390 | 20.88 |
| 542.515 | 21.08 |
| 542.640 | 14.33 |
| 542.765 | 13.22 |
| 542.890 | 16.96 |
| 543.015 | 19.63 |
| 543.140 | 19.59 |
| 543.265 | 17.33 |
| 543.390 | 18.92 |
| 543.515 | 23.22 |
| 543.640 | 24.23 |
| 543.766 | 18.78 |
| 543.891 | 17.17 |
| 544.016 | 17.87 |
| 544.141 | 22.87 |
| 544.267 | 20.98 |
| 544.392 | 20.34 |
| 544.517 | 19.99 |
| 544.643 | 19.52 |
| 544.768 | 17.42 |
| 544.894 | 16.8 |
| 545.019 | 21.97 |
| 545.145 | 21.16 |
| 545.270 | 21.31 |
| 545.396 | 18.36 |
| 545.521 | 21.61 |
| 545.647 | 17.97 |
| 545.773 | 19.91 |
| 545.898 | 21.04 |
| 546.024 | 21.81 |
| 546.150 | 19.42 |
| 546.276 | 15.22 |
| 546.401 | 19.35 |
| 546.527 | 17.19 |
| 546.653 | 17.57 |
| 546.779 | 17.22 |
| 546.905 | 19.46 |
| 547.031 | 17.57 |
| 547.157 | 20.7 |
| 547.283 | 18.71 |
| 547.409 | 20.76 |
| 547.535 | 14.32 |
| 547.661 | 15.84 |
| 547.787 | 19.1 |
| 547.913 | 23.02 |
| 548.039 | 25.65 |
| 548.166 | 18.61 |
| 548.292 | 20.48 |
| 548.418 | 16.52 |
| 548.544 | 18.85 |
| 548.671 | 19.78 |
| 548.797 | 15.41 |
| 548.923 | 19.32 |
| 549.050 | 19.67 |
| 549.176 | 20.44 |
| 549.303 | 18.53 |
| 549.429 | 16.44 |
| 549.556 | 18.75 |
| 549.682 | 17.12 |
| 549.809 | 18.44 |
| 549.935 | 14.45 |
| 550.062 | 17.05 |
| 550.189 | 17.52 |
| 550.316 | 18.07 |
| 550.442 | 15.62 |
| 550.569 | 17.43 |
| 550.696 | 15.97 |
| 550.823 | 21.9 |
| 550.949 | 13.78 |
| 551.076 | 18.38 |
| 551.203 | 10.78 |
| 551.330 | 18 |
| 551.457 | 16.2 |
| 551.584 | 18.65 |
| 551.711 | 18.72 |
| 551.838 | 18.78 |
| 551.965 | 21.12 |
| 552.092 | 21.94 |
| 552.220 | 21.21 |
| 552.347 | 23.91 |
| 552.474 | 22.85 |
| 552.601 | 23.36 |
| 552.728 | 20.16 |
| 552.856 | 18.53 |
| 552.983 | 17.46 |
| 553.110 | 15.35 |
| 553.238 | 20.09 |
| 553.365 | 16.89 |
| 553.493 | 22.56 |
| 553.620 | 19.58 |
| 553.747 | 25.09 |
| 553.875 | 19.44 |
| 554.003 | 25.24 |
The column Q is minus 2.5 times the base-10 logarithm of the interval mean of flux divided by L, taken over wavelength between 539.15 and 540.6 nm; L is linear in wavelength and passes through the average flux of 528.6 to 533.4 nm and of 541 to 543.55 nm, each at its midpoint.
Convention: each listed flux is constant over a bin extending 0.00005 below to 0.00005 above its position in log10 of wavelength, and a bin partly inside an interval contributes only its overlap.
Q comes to 0.073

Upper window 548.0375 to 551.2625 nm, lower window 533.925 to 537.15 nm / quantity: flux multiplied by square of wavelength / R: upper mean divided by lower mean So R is 0.94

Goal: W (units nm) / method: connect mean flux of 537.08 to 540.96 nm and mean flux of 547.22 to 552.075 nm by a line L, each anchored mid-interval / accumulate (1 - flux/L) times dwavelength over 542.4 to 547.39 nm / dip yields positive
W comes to -0.13 nm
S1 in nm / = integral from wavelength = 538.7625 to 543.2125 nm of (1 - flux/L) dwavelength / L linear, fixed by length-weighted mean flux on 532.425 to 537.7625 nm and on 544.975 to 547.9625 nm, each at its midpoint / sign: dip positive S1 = 0.073 nm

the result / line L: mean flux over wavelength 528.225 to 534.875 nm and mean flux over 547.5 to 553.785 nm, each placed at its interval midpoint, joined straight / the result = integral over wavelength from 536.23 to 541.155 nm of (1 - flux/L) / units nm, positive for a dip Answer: 0.10 nm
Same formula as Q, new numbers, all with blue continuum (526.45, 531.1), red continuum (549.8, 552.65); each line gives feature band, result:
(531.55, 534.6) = -0.04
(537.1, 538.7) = -0.09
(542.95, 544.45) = -0.07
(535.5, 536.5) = -0.08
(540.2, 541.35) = -0.01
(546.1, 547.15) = 0.04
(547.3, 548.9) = -0.03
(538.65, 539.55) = -0.05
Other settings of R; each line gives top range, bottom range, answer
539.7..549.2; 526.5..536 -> 1.01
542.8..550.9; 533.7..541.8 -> 0.99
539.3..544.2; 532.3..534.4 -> 1.03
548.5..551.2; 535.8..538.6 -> 0.94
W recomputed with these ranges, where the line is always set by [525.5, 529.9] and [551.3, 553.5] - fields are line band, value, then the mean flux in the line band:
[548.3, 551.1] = 0.281 nm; 17.7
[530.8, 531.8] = -0.016 nm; 20.1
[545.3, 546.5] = 0.021 nm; 19.4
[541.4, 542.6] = -0.042 nm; 20.5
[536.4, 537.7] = 0.058 nm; 18.9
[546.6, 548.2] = 0.049 nm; 19.1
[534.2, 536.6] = -0.058 nm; 20.3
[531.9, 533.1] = 0.056 nm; 18.9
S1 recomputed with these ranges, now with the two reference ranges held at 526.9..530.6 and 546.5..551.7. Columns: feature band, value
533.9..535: -0.059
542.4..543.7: -0.032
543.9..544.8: -0.069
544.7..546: -0.107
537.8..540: -0.131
